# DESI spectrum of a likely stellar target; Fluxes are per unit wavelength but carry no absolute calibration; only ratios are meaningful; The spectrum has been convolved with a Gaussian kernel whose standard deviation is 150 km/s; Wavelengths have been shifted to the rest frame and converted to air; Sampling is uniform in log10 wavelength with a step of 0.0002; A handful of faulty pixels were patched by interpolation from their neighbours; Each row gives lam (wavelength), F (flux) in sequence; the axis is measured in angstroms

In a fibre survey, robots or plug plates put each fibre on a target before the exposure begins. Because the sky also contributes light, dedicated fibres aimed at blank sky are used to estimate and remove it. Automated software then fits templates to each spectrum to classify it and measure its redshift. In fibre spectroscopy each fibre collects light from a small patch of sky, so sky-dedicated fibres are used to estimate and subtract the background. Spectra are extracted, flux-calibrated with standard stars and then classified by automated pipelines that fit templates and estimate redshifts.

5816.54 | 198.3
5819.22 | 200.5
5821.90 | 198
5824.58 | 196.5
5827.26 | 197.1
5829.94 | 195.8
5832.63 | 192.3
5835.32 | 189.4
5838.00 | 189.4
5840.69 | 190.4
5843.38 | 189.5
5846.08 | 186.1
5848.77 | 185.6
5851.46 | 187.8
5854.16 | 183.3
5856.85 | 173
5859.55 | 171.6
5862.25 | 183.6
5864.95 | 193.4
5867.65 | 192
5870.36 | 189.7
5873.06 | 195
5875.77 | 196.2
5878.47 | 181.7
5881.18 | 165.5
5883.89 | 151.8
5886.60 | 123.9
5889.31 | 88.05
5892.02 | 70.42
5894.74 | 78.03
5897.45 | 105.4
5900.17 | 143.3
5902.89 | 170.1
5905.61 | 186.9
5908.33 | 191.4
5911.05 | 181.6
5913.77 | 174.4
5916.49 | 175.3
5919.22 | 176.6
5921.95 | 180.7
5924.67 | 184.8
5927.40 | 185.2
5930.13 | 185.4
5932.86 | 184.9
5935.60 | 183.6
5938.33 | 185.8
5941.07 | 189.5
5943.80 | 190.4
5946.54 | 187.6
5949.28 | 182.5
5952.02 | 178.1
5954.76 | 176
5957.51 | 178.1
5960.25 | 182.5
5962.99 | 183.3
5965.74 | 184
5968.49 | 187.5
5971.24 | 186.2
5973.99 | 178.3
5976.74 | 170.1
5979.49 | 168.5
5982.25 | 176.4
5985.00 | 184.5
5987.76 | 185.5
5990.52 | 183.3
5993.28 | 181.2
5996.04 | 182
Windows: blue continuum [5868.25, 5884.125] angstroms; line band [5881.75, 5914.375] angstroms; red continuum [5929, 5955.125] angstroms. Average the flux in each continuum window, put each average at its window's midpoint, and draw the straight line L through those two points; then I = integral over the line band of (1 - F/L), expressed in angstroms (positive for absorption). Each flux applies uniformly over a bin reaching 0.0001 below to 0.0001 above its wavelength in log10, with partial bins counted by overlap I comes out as 7.9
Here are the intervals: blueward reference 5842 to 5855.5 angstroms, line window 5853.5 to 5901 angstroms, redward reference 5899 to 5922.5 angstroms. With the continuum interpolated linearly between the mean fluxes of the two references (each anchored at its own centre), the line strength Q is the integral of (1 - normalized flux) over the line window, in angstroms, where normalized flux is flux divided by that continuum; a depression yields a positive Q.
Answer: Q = 7.18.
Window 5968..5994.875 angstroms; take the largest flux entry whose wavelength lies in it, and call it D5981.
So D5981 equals 187.5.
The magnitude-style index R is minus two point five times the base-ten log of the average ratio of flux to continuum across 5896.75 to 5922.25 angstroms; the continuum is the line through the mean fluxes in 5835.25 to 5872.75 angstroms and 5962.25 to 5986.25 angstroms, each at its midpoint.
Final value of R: 0.083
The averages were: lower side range 186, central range 170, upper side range 180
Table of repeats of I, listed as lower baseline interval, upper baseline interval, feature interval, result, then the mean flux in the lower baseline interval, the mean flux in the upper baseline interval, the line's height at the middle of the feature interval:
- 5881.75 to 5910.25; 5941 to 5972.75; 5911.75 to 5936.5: -4.0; 133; 184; 156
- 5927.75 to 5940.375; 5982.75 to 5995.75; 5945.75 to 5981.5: 0.8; 185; 183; 184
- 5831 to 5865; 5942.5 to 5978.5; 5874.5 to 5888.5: 1.8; 186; 182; 184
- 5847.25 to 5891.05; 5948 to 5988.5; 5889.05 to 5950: 3.6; 172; 180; 176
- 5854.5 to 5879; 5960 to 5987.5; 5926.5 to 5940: -0.2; 186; 180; 183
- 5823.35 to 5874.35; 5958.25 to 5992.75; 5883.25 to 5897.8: 6.7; 188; 181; 186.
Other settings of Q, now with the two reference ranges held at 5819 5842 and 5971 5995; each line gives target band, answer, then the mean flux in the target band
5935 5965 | -0.18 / 183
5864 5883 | 0.33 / 187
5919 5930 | 0.12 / 183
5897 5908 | 1.64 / 159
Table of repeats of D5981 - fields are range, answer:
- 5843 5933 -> 196.2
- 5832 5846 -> 192.3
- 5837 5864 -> 190.4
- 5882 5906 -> 186.9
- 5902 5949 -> 191.4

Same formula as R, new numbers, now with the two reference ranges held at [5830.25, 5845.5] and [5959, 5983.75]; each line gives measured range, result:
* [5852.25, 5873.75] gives 0.019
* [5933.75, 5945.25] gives -0.029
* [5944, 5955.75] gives -0.004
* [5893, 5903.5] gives 0.482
